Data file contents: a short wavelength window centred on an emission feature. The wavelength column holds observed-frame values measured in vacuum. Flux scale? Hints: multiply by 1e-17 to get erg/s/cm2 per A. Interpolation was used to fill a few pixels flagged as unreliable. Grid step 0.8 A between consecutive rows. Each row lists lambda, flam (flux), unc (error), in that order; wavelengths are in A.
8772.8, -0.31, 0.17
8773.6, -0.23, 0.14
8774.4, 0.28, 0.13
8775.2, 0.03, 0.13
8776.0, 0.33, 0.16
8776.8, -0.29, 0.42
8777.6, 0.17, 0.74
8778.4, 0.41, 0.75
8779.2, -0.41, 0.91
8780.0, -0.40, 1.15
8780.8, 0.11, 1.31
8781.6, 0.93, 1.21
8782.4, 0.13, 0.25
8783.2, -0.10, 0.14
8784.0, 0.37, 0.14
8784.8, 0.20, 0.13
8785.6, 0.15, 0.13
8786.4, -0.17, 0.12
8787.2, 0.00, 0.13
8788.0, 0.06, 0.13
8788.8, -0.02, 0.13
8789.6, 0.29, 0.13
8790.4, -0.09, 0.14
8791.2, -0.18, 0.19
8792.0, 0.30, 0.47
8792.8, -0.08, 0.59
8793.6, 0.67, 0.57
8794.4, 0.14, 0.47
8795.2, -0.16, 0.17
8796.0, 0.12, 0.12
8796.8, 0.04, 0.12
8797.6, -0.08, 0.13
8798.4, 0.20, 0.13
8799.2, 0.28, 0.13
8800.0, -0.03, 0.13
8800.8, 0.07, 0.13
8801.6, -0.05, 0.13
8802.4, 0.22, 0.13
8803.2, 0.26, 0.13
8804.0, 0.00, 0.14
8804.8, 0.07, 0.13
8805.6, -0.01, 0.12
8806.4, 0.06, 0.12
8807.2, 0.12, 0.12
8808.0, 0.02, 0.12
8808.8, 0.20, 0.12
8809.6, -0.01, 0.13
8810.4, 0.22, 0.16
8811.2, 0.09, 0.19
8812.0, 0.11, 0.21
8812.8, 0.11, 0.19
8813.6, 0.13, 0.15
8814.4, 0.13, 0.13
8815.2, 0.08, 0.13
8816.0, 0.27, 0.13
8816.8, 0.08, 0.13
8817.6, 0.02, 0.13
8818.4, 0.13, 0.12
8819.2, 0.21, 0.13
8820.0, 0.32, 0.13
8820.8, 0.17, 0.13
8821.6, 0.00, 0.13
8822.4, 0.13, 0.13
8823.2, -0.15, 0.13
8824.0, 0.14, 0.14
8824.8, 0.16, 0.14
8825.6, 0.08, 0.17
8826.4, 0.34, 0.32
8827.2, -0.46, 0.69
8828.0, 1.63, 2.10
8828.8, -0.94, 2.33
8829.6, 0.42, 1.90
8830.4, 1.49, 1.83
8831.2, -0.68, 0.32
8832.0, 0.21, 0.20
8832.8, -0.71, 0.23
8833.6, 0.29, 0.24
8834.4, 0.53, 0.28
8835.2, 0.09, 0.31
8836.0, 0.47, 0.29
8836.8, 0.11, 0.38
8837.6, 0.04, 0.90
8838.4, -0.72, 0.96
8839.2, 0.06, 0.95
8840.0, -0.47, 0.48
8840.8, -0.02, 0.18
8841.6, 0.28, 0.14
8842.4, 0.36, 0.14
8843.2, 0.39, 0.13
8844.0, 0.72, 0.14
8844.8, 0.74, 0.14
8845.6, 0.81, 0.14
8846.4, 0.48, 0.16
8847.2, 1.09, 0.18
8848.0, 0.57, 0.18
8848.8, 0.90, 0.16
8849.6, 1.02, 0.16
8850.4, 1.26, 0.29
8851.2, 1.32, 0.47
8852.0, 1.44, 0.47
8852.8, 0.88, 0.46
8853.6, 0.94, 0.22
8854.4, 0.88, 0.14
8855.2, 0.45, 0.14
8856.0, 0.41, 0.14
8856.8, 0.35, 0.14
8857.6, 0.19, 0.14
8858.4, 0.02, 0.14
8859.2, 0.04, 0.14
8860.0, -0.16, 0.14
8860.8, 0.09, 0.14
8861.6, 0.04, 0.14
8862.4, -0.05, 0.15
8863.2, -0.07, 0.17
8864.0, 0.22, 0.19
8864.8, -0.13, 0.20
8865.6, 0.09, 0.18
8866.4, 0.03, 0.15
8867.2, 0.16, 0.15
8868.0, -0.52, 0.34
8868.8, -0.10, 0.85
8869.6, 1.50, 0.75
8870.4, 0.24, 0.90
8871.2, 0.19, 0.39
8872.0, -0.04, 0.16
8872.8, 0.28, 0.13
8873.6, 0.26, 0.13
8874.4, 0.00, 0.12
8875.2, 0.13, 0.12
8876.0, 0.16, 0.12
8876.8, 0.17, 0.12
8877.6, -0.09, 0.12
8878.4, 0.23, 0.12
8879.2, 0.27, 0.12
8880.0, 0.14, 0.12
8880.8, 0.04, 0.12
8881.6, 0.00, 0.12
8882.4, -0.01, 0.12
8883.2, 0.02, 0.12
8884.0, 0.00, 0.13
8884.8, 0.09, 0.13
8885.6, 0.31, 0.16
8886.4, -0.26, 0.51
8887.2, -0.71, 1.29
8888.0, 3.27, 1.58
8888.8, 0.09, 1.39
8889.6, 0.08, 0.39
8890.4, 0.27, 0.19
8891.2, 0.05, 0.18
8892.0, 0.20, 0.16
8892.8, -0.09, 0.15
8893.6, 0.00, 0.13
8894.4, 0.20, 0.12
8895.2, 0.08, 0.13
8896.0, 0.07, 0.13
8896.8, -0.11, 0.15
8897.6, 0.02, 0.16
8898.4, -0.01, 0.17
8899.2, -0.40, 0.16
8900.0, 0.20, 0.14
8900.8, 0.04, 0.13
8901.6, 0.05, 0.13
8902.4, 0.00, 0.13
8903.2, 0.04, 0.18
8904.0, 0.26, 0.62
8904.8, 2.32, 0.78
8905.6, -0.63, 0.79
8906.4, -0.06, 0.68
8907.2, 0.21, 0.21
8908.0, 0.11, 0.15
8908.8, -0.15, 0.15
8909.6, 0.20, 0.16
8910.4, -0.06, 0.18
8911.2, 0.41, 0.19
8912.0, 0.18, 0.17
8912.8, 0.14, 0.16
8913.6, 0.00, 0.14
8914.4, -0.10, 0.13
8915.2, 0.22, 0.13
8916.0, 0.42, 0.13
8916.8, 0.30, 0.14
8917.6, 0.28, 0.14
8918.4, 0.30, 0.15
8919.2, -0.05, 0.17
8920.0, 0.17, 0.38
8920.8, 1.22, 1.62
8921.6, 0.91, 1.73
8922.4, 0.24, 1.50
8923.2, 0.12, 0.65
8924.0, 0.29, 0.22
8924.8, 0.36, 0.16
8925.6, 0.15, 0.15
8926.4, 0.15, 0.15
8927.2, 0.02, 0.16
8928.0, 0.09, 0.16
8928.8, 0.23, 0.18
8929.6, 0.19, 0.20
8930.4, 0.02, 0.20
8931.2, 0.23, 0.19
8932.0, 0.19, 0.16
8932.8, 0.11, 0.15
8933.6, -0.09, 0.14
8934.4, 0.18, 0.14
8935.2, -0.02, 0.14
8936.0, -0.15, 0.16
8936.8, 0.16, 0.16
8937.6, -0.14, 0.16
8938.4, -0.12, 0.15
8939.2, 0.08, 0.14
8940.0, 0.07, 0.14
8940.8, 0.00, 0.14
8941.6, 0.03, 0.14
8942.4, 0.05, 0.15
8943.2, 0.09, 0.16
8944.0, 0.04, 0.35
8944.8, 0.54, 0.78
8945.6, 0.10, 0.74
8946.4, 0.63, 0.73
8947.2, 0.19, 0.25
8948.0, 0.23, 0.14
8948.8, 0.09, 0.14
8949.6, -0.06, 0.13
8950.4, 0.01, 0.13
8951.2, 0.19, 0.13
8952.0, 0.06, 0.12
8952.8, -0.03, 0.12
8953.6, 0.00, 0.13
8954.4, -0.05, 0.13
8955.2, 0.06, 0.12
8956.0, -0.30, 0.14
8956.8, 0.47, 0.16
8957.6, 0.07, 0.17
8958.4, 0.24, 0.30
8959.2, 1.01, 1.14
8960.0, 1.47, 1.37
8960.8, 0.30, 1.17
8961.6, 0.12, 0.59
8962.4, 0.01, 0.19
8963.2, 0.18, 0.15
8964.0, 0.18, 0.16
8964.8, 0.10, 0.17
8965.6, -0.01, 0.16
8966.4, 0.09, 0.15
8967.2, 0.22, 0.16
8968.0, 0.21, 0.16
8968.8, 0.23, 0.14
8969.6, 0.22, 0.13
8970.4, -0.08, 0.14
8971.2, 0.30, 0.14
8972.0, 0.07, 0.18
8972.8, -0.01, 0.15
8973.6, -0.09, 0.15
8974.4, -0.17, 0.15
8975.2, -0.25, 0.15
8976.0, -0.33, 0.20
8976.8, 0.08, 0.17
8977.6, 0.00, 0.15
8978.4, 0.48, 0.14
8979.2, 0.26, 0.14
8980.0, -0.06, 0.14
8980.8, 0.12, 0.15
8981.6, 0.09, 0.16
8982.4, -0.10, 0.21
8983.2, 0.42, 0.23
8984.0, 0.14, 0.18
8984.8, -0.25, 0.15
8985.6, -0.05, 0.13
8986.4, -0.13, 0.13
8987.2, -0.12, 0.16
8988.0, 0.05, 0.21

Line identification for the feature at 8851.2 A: [O II] 3727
